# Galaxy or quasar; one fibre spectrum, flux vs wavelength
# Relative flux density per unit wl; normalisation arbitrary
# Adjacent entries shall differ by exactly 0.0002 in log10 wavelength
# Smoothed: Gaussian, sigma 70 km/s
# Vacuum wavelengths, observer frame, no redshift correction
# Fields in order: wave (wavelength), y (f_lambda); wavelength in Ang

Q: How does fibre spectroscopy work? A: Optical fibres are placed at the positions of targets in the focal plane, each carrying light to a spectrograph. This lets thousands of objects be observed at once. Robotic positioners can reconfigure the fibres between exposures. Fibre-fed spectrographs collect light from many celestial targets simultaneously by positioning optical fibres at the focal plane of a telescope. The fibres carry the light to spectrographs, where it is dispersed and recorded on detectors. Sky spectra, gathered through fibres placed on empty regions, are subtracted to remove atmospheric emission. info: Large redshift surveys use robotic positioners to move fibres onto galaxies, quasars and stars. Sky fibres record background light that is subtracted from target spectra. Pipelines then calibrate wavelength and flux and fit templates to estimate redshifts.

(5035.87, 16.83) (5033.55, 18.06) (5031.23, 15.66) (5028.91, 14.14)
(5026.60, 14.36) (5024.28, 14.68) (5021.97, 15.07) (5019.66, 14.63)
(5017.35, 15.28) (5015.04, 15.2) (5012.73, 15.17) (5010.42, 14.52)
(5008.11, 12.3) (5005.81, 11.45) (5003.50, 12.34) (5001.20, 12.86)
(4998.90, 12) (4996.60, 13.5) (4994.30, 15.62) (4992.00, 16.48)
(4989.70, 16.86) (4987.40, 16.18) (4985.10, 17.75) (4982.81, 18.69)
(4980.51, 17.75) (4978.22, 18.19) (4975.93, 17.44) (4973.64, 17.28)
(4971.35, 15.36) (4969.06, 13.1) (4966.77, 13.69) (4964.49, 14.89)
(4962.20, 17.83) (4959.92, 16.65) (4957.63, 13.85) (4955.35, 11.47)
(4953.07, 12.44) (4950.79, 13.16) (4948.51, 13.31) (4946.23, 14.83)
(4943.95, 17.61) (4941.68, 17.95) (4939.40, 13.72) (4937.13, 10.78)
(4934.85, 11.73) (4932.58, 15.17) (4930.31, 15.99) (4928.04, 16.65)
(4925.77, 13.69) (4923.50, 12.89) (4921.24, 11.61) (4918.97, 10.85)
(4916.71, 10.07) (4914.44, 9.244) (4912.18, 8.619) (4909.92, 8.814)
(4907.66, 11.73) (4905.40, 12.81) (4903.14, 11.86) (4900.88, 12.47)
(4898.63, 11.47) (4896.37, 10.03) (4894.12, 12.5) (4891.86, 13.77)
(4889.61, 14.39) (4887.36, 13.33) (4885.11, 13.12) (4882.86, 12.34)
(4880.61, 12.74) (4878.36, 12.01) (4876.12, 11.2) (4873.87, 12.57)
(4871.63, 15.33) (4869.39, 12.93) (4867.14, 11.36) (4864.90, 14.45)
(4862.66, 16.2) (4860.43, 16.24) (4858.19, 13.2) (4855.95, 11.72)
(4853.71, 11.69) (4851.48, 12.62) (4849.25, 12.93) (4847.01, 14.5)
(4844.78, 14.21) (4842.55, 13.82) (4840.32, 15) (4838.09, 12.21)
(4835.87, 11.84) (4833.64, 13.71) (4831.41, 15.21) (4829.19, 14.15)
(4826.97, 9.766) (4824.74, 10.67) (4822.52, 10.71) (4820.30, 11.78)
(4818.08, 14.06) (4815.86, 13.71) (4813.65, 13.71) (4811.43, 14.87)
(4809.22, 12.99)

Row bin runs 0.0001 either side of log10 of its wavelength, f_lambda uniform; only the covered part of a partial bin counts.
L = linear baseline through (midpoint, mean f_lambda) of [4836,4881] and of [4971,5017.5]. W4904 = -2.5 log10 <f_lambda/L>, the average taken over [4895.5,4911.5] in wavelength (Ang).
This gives 0.236 mag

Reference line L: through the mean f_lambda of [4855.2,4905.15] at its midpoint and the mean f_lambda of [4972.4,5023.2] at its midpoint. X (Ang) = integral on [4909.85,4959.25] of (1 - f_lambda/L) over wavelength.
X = 3.5 Ang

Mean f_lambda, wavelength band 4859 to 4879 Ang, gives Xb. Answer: 13.6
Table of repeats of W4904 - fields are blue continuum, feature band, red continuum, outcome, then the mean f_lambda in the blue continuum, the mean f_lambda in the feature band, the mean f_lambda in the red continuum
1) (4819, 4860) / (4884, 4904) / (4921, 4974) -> 0.088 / 12.8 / 12.6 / 14.4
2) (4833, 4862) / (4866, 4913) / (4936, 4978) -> 0.146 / 13.4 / 12.2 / 14.8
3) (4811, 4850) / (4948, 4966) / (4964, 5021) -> 0.036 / 13.1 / 14.2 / 15.1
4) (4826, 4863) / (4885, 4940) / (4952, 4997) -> 0.194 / 13.4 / 12.3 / 15.8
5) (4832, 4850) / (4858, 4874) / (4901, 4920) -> -0.135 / 13.6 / 14.2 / 10.6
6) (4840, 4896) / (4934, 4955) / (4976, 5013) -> 0.042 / 13.3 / 13.9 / 15.2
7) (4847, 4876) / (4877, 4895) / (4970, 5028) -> 0.058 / 13.4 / 13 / 15.2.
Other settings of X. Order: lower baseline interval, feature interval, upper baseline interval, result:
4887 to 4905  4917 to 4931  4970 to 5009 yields 0.0 Ang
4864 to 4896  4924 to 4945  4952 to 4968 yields -1.2 Ang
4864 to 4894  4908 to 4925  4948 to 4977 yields 4.1 Ang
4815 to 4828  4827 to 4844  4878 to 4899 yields -2.2 Ang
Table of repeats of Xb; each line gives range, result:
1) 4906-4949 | 12.9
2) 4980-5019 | 14.9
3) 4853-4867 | 13.8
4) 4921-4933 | 14.5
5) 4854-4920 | 12.3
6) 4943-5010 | 15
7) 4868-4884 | 12.7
